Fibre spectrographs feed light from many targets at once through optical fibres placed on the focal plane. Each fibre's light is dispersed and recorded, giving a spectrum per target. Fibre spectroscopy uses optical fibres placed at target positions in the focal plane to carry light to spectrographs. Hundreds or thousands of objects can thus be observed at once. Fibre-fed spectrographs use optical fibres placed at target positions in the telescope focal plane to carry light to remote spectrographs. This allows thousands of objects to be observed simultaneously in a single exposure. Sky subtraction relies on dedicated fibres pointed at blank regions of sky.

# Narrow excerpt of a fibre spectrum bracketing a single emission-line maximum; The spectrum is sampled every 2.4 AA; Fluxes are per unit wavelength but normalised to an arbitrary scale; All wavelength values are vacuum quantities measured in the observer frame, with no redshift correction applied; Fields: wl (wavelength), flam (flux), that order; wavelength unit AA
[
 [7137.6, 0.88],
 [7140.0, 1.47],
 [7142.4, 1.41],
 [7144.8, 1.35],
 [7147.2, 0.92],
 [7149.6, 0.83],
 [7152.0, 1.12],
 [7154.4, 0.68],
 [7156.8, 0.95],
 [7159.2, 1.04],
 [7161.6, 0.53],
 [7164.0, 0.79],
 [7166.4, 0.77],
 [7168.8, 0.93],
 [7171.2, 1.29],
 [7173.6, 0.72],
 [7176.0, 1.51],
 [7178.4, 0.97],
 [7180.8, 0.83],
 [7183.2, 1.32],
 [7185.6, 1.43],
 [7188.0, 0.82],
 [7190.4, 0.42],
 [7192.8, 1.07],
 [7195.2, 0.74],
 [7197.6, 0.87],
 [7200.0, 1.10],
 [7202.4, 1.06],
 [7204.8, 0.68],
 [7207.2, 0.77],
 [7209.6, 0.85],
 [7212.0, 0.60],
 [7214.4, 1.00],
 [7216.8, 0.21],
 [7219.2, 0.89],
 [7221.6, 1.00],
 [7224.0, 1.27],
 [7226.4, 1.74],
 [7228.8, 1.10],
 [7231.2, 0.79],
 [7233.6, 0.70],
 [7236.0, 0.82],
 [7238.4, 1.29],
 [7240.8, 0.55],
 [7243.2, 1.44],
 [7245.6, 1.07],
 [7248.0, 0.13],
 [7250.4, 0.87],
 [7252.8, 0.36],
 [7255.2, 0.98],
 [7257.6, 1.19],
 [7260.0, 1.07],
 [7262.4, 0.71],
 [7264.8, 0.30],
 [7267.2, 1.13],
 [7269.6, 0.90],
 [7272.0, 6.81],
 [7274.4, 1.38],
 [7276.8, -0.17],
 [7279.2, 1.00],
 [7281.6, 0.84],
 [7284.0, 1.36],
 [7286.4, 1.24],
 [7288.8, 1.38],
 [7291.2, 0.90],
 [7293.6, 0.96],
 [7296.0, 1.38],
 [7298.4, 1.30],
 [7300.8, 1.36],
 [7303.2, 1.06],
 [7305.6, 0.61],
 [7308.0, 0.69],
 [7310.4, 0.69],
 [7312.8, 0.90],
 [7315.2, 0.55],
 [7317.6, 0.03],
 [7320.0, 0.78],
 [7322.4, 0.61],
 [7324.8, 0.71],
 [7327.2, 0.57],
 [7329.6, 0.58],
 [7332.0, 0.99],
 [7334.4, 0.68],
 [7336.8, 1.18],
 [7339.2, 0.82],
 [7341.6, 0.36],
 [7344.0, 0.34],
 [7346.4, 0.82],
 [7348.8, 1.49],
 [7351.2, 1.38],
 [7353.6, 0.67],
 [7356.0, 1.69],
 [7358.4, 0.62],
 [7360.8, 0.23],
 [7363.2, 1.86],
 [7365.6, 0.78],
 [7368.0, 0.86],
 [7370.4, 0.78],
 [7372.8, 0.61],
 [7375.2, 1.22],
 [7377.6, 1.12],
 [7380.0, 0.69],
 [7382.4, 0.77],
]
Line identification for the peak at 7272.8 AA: H-alpha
